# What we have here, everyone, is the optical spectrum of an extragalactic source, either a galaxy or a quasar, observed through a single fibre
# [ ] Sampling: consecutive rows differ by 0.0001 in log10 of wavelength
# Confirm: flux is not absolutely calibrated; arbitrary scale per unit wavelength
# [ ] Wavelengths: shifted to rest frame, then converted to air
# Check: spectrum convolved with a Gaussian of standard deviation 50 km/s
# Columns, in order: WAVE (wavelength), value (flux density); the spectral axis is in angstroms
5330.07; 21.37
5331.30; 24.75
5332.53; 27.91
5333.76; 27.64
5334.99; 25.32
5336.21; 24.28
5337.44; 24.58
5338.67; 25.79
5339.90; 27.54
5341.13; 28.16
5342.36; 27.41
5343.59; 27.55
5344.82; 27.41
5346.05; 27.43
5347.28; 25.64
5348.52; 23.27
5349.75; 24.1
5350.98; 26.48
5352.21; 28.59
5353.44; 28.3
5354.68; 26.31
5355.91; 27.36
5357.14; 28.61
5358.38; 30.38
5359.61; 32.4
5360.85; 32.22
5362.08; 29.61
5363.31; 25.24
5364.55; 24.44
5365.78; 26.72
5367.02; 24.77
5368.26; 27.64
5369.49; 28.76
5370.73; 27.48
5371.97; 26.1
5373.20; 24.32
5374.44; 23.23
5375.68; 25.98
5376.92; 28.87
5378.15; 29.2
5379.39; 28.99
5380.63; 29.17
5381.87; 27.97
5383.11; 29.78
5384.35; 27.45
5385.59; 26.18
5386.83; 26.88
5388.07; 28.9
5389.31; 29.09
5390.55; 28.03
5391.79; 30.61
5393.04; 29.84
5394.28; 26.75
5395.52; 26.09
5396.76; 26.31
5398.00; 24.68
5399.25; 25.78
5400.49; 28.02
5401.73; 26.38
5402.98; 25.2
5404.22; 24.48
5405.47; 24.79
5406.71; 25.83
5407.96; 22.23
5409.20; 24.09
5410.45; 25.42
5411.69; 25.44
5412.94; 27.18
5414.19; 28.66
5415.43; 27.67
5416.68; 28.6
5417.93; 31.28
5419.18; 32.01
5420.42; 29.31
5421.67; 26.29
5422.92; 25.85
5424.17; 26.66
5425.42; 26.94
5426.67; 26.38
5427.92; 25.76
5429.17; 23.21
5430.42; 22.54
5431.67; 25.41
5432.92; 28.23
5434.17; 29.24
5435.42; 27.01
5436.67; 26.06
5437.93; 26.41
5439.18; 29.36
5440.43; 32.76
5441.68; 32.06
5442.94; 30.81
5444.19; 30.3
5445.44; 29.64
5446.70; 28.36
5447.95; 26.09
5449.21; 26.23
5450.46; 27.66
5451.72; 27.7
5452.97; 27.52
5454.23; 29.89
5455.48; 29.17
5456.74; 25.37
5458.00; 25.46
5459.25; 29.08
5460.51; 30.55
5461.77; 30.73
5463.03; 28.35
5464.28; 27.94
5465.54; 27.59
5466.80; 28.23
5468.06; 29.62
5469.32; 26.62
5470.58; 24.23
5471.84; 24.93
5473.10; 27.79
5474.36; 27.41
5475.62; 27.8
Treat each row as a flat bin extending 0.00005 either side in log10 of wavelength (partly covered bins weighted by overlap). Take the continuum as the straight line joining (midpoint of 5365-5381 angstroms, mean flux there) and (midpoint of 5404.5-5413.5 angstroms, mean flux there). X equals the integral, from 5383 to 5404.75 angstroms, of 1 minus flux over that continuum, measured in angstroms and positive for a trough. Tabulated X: -1.17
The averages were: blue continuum 27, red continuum 25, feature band 27.2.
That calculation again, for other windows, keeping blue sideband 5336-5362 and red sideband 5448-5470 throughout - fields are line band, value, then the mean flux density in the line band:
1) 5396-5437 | 2.0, 26.5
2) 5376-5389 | -0.3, 28.3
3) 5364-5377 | 0.7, 26.1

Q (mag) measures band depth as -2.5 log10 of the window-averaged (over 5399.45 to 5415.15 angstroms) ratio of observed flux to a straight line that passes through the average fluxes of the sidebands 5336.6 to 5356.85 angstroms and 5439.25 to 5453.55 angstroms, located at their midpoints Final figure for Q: 0.10 mag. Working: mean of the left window 26.6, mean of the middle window 25.7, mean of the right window 29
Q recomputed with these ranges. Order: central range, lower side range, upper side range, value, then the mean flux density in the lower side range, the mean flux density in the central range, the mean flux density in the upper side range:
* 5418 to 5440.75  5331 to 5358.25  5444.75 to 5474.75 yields 0.01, 26.6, 27.2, 27.8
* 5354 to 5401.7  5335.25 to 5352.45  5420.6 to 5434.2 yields -0.06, 26.2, 27.6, 26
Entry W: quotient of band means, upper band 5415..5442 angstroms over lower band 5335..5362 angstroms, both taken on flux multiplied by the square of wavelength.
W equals 1.04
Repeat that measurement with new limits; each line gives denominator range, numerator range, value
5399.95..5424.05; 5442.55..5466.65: 1.07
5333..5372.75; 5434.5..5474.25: 1.08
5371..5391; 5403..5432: 0.97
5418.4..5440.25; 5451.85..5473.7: 1.04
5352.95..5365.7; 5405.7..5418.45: 0.95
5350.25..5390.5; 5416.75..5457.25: 1.03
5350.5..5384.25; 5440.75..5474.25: 1.05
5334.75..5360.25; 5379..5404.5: 1.03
